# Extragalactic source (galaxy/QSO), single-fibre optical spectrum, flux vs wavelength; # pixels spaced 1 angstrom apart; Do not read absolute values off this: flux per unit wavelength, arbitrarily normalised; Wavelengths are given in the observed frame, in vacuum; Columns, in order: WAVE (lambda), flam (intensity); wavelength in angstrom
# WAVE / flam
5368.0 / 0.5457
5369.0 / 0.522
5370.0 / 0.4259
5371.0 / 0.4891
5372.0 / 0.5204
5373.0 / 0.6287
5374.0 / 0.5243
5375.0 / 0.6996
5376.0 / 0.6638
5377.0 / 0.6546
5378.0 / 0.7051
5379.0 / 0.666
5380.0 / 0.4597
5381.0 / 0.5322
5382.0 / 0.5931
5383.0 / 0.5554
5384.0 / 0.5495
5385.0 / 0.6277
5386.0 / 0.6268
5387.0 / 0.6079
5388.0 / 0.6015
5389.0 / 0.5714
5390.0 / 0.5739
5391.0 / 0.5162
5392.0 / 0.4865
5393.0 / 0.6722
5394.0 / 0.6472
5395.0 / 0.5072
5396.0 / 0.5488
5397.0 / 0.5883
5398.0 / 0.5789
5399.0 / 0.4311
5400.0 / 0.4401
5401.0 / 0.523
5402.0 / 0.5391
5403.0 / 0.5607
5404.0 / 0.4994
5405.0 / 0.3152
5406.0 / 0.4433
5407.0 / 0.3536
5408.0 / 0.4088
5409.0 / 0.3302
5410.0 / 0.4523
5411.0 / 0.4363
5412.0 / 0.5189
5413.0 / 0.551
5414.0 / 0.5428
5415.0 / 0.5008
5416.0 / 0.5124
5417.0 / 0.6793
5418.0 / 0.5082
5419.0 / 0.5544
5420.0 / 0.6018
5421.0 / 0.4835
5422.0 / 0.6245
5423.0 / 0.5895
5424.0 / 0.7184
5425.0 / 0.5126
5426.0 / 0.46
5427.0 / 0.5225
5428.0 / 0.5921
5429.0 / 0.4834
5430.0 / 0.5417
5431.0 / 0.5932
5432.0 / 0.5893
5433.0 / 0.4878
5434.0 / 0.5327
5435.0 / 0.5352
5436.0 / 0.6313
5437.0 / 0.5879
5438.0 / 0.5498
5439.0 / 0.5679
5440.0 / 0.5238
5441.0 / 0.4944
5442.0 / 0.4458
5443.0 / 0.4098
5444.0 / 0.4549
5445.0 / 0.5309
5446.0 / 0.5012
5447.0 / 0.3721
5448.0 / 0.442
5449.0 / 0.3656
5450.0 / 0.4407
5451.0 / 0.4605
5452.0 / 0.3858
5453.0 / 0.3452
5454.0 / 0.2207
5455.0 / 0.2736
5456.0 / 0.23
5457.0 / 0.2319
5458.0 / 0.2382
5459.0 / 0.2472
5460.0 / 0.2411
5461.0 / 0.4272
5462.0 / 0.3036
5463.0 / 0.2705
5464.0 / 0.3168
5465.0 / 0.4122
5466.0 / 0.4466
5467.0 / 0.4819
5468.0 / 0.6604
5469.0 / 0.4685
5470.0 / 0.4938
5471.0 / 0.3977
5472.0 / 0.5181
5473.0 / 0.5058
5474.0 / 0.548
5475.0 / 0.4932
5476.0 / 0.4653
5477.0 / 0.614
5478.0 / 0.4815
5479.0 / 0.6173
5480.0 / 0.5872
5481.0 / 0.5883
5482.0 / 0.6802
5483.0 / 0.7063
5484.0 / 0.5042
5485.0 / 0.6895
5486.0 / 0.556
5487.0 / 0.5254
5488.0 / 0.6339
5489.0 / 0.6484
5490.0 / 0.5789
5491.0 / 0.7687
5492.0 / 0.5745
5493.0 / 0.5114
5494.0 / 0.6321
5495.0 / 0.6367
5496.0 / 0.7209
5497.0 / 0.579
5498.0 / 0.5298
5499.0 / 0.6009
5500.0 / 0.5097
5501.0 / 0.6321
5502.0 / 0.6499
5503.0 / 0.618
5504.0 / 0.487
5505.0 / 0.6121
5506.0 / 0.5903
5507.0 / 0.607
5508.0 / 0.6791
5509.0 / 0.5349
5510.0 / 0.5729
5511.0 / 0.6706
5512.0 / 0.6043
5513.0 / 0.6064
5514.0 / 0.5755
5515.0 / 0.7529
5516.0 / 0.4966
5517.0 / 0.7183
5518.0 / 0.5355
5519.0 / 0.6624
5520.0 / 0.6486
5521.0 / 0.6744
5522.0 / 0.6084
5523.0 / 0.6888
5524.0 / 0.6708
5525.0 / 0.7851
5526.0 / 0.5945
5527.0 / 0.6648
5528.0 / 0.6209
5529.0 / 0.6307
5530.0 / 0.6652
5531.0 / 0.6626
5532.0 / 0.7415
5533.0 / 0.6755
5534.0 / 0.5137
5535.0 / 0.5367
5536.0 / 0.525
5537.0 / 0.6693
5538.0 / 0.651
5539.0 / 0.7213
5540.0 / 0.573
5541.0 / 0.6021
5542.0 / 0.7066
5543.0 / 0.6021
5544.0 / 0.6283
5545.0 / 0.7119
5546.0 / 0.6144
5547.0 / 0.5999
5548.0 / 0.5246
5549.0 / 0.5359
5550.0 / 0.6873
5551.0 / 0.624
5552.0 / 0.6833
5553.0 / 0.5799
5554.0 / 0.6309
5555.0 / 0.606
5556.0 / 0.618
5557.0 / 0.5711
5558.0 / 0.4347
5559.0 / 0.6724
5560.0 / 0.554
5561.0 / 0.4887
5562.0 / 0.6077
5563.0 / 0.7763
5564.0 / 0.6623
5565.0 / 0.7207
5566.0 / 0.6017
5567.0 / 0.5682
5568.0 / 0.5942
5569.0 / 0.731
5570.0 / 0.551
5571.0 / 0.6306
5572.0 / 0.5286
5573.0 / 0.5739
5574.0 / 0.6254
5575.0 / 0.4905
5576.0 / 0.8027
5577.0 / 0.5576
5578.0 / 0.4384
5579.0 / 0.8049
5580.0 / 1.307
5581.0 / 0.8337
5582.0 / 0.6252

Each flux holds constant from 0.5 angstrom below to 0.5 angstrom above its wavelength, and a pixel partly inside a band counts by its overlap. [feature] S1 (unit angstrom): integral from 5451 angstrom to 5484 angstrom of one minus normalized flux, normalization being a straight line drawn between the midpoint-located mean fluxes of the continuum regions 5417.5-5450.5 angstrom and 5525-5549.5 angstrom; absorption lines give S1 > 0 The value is 7.3 angstrom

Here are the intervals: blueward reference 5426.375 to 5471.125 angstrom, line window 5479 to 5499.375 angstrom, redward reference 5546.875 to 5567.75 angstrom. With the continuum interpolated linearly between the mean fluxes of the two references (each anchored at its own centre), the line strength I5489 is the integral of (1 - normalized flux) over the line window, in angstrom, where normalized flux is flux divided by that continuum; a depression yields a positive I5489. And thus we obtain -4.5 angstrom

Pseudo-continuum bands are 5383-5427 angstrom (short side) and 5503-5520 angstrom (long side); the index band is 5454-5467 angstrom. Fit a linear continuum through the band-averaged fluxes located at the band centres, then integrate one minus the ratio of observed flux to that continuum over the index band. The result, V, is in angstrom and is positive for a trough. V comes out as 6.02 angstrom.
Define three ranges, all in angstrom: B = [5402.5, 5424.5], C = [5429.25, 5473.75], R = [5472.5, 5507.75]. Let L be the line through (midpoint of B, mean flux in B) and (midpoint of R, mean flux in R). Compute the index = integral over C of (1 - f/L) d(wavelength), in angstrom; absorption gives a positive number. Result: 9.0 angstrom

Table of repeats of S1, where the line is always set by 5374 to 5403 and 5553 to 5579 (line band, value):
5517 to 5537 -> -1.4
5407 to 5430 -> 2.3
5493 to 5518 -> -0.4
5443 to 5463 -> 8.0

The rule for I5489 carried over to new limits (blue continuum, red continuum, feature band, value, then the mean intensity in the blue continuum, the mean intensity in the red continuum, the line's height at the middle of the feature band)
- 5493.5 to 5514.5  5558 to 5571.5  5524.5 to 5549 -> -0.8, 0.602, 0.62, 0.612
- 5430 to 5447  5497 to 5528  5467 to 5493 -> 0.4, 0.523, 0.619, 0.577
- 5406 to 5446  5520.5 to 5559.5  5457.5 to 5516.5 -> 3.7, 0.522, 0.628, 0.579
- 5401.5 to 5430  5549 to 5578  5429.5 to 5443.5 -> -0.3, 0.511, 0.609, 0.525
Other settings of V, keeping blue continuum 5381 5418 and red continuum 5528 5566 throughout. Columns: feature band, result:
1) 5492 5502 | -0.1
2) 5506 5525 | -1.0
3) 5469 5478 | 1.1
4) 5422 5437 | -0.4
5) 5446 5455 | 2.9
